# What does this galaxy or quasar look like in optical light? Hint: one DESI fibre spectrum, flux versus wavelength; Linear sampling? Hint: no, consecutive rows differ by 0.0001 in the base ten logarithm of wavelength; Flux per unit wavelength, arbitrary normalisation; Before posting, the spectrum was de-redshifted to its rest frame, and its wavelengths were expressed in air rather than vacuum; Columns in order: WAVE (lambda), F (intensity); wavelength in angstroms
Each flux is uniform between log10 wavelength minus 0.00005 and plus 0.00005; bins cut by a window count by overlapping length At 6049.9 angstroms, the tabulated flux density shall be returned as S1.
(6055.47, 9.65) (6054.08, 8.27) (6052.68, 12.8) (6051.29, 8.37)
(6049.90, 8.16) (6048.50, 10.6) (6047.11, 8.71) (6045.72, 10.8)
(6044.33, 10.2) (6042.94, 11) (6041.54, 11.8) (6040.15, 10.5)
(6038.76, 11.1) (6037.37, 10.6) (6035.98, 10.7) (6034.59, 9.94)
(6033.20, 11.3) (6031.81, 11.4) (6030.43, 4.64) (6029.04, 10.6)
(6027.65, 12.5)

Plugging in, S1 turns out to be 8.16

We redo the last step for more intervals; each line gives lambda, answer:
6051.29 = 8.37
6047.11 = 8.71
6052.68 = 12.8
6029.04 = 10.6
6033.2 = 11.3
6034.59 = 9.94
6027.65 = 12.5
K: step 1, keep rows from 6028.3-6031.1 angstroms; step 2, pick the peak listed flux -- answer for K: 10.6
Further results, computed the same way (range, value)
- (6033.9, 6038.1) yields 10.7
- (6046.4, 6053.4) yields 12.8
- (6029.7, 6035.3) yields 11.4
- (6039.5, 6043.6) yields 11.8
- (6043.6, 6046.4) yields 10.8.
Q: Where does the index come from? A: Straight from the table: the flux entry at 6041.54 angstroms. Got 11.8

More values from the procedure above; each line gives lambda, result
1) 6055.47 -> 9.65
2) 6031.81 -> 11.4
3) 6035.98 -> 10.7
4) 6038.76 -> 11.1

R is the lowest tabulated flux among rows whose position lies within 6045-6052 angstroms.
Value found 8.16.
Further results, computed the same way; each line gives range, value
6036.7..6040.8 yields 10.5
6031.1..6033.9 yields 11.3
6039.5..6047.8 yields 8.71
